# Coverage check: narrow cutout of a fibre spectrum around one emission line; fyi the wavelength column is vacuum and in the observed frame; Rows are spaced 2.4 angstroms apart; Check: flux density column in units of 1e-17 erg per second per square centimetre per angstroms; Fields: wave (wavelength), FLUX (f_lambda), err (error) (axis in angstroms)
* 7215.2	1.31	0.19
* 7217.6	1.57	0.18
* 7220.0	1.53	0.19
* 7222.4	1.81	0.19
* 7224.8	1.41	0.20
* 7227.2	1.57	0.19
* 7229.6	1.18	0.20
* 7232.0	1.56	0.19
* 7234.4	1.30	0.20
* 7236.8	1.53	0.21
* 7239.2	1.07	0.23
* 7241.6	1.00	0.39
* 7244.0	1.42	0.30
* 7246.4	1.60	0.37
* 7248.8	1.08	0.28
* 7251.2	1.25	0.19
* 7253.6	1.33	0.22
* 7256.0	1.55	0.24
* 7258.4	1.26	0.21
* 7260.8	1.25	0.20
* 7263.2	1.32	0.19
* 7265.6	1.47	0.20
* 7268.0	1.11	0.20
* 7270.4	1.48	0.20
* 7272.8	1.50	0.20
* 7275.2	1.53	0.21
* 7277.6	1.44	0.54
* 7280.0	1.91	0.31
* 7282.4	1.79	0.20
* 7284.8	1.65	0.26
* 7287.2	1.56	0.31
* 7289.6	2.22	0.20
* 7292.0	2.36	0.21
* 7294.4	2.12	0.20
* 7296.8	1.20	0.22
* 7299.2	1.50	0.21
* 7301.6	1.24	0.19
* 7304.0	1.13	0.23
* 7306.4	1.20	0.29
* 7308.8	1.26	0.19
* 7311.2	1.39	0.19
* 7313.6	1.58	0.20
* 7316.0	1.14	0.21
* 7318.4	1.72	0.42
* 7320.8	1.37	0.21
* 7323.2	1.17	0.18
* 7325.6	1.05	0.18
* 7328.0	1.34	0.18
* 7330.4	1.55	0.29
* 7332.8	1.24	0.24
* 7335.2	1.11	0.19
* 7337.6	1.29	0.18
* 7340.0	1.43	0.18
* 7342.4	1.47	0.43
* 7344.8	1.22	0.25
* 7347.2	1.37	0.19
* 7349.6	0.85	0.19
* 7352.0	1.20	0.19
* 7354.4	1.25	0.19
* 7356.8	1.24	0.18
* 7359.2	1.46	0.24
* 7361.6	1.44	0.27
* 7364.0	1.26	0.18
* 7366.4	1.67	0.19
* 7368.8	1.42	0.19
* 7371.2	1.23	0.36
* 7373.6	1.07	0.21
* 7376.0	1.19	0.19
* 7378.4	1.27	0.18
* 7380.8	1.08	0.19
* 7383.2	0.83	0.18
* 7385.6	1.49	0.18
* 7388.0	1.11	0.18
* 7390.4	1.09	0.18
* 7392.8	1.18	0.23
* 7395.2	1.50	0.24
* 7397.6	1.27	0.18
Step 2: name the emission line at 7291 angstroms [O III]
